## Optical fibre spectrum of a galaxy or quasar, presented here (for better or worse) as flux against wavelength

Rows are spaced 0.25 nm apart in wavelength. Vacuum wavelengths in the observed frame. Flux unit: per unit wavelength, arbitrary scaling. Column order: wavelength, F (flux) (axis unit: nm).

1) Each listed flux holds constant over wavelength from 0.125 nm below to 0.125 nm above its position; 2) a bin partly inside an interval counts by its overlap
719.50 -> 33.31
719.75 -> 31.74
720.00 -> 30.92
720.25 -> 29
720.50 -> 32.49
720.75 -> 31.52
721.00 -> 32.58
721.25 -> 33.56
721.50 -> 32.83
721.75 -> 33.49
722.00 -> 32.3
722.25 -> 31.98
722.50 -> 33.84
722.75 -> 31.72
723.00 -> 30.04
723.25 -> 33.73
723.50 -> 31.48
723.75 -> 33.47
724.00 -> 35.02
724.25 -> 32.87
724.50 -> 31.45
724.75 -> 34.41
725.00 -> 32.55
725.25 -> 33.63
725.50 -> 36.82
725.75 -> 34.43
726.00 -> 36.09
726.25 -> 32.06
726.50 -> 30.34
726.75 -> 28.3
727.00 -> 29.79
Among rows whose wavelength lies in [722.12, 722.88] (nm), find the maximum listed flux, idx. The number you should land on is 33.84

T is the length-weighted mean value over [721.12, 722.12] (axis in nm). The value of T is 33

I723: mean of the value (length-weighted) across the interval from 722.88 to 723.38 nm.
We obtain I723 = 31.9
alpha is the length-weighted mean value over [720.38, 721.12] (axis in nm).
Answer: 32.2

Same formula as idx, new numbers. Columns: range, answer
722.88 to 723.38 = 33.73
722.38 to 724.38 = 35.02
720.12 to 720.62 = 32.49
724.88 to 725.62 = 36.82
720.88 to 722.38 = 33.56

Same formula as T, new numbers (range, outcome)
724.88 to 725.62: 34.3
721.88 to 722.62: 32.7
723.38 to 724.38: 33.2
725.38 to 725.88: 35.6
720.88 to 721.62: 33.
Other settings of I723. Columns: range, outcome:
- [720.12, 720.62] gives 30.7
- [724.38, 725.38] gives 33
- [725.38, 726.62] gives 34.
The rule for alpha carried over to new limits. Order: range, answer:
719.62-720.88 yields 31.1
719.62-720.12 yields 31.4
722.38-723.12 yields 31.9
